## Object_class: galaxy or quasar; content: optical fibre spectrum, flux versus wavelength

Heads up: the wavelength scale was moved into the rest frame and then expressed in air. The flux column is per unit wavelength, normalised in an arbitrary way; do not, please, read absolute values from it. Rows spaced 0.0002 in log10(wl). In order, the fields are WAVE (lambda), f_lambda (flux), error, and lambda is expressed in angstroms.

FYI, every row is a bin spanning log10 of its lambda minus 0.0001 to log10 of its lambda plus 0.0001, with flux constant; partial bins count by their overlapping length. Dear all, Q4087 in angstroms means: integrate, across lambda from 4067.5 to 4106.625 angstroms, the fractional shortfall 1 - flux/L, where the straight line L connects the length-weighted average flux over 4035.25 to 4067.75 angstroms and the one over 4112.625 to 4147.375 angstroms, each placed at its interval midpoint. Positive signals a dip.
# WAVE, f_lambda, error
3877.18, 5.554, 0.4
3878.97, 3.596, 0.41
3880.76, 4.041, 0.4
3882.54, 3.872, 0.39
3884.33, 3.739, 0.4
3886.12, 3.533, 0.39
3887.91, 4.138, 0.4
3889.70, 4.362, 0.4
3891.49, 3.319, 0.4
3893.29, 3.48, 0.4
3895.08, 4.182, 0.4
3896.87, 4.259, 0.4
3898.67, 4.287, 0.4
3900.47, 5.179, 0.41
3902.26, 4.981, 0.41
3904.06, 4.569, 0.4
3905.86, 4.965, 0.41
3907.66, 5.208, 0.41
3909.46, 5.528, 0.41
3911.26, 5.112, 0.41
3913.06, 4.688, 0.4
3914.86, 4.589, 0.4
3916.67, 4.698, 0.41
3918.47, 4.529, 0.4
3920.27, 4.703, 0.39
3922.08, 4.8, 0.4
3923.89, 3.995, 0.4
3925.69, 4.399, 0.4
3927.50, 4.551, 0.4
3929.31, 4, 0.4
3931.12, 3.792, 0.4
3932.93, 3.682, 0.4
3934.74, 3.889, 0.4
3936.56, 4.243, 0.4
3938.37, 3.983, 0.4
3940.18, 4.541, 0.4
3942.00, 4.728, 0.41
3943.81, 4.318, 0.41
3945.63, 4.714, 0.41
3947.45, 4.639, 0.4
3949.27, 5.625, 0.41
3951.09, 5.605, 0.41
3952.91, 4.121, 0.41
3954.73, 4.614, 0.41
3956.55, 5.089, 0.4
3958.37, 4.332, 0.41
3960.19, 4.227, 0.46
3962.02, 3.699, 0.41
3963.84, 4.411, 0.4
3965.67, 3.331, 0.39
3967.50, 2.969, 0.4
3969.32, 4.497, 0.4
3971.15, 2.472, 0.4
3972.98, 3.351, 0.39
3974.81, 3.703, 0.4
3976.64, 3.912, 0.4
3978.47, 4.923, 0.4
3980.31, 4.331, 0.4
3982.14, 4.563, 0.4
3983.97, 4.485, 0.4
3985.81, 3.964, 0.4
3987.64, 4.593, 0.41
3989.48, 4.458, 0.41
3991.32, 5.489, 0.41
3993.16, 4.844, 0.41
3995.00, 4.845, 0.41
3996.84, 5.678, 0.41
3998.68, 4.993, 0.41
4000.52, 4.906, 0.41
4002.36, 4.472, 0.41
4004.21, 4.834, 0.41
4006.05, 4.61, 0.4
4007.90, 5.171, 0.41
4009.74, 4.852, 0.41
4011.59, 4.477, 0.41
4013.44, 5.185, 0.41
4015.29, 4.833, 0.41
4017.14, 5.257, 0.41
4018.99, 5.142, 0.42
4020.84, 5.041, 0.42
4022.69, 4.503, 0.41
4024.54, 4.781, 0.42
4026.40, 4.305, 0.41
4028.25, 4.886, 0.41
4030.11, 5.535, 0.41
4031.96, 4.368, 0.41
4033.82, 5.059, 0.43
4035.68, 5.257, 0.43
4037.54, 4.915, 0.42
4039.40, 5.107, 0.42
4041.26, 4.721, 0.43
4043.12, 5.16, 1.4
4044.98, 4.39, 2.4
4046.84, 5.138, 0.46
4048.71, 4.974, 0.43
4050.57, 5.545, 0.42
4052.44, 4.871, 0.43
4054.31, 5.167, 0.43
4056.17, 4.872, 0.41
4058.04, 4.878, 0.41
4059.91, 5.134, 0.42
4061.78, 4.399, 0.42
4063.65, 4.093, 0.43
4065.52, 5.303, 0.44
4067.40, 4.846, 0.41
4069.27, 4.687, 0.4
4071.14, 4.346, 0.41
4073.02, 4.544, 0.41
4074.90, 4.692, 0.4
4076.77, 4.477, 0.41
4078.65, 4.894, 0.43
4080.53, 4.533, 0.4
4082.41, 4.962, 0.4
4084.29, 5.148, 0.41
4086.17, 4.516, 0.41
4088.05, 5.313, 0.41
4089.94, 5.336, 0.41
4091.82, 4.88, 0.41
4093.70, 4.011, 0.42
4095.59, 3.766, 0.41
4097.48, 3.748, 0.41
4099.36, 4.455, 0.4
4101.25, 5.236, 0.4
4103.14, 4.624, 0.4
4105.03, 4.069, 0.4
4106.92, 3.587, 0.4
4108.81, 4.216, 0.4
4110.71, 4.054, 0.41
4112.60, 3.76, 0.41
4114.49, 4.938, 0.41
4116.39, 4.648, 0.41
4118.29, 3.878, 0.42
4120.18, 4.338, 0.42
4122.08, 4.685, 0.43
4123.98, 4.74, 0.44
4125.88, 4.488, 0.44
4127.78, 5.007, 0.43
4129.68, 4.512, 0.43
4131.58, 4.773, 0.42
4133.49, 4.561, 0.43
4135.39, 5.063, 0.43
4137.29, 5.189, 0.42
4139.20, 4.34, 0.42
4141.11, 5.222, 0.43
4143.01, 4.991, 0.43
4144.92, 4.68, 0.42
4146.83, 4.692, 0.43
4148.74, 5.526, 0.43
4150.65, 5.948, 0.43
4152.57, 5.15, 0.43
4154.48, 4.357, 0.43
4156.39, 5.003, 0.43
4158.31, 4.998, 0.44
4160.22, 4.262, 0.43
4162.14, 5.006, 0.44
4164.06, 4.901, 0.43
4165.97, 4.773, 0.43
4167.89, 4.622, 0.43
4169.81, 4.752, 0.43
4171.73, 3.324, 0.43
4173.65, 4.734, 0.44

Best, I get 1.8 angstroms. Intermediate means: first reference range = 4.93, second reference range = 4.68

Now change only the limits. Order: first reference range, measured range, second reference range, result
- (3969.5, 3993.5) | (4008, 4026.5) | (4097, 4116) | -2.7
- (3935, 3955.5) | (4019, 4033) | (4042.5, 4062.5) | 0.2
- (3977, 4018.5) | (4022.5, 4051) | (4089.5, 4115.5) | -1.8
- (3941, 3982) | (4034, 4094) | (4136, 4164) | -2.9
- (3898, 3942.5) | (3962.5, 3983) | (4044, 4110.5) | 3.3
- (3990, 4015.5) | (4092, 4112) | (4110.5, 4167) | 2.5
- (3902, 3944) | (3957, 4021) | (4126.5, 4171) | 2.0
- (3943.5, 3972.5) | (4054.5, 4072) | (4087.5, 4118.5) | -1.6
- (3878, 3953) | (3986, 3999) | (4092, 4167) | -1.3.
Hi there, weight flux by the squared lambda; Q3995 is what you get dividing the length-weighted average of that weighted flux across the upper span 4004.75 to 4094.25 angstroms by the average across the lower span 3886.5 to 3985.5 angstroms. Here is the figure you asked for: 1.18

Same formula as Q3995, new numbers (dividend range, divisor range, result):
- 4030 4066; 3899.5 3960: 1.13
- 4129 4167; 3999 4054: 1.06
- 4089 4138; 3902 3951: 1.07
